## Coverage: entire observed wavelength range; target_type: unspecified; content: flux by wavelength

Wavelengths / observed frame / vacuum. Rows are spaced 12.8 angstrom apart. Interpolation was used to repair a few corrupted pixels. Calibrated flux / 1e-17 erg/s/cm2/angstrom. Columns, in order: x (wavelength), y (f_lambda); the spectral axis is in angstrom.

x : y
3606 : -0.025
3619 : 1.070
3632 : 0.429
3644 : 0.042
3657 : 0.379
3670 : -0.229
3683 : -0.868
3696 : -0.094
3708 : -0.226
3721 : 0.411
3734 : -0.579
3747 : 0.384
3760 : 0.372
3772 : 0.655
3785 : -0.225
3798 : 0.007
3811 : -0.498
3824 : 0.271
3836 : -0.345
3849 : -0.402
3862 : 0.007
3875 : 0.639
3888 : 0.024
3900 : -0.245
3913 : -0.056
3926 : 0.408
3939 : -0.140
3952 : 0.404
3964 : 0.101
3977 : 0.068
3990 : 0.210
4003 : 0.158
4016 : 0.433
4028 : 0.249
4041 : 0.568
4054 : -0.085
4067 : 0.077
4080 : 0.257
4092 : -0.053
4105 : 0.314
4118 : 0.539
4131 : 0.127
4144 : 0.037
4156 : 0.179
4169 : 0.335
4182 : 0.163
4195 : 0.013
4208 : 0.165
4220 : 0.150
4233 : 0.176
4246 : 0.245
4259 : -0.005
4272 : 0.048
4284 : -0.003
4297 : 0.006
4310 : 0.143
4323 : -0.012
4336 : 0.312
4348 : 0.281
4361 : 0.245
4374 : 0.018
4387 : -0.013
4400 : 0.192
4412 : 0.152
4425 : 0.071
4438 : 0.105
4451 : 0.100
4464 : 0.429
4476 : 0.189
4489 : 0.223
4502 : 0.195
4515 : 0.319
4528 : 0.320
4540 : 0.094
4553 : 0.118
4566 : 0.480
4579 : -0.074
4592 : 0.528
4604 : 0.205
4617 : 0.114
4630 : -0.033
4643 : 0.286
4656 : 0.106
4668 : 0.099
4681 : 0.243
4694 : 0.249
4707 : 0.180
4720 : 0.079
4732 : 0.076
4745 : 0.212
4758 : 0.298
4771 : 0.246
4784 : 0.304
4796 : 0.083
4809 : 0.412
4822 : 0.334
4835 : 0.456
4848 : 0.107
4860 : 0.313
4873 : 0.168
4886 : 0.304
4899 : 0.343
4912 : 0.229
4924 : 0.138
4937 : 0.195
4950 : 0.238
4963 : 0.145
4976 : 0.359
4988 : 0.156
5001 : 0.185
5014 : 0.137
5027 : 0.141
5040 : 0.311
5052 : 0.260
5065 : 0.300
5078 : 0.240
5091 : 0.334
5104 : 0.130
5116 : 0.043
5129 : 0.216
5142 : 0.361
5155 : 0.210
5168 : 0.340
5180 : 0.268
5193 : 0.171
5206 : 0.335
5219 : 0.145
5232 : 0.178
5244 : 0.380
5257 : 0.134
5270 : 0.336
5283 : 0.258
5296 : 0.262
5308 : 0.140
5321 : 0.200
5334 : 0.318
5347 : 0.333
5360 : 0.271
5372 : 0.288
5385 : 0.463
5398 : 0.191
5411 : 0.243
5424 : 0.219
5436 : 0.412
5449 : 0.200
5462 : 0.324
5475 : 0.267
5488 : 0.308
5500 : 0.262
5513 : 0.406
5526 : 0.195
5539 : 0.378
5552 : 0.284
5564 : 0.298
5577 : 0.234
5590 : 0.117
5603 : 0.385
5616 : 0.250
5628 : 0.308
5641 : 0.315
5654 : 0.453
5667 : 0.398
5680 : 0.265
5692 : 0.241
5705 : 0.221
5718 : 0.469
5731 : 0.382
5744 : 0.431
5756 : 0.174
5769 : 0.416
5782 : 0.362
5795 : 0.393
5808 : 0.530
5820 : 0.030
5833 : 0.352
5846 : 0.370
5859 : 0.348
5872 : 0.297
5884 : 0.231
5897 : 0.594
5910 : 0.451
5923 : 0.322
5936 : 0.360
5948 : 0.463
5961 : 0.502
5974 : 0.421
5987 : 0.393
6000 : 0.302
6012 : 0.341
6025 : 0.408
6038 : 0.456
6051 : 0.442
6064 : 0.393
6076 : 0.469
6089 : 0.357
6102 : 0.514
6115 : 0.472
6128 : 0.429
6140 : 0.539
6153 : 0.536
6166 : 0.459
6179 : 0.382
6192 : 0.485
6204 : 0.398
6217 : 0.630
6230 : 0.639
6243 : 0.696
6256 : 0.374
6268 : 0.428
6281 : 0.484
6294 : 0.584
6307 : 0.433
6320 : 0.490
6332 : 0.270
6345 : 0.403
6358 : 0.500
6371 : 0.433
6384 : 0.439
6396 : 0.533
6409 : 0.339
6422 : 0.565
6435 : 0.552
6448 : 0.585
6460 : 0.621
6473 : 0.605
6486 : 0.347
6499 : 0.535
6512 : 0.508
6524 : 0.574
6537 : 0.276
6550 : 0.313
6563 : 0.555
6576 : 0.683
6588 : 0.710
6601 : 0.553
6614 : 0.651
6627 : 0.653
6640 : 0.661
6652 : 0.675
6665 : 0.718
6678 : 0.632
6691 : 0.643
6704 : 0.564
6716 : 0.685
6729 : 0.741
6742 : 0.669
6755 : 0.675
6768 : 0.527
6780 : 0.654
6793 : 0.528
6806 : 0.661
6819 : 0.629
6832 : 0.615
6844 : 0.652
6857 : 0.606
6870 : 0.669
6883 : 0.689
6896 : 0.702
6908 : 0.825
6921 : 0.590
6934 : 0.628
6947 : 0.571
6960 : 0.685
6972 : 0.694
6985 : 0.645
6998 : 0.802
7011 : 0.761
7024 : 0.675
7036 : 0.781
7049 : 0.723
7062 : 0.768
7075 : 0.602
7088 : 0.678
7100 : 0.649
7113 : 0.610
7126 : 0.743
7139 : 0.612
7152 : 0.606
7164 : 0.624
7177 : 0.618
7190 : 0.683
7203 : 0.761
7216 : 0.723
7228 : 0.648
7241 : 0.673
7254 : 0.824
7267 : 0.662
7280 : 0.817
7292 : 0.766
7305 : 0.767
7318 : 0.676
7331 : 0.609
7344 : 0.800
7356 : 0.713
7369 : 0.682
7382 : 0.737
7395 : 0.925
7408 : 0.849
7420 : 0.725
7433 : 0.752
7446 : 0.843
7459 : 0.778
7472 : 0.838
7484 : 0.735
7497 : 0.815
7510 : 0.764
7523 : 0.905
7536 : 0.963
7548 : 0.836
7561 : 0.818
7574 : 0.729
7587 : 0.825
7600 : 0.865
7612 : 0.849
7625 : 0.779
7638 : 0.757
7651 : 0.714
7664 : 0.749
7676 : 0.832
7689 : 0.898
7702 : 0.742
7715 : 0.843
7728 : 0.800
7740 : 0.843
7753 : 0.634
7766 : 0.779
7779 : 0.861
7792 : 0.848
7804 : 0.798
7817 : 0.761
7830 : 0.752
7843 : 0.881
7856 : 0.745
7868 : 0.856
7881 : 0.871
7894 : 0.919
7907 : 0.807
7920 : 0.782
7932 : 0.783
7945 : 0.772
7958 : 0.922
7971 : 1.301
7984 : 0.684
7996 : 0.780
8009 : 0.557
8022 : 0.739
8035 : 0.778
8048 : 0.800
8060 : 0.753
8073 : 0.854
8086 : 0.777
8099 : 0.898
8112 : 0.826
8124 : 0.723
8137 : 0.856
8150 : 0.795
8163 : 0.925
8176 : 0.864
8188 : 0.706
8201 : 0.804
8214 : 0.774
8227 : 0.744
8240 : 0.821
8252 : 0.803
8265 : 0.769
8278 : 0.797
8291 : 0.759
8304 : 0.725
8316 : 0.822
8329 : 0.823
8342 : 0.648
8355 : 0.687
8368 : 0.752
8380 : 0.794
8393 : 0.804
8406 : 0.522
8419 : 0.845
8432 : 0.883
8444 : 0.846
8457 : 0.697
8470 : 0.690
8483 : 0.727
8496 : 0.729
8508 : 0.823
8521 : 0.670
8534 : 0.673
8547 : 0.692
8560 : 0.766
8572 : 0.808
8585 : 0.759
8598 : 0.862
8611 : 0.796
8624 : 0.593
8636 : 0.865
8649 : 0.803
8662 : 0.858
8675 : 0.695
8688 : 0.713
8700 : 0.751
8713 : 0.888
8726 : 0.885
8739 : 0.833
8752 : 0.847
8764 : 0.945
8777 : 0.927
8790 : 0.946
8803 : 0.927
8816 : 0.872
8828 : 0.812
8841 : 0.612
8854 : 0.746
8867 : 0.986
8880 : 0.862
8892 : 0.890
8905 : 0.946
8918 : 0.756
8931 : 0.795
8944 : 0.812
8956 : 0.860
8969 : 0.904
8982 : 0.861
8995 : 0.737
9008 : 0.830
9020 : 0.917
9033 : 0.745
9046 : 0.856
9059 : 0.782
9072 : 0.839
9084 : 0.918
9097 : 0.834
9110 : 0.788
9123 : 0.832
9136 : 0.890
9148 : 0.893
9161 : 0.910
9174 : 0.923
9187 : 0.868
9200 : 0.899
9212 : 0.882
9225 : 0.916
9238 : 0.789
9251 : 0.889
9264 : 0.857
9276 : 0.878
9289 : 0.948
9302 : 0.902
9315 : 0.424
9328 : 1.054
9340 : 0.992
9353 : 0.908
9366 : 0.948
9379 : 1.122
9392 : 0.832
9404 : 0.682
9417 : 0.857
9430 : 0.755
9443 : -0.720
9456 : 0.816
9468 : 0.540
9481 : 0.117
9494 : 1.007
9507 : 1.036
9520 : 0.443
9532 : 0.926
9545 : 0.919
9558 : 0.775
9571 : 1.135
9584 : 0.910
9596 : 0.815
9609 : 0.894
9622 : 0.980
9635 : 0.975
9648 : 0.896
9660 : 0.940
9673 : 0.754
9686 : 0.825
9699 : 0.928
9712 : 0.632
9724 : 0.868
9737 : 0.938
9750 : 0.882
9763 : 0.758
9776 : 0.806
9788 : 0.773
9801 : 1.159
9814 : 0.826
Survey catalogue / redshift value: 0.65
